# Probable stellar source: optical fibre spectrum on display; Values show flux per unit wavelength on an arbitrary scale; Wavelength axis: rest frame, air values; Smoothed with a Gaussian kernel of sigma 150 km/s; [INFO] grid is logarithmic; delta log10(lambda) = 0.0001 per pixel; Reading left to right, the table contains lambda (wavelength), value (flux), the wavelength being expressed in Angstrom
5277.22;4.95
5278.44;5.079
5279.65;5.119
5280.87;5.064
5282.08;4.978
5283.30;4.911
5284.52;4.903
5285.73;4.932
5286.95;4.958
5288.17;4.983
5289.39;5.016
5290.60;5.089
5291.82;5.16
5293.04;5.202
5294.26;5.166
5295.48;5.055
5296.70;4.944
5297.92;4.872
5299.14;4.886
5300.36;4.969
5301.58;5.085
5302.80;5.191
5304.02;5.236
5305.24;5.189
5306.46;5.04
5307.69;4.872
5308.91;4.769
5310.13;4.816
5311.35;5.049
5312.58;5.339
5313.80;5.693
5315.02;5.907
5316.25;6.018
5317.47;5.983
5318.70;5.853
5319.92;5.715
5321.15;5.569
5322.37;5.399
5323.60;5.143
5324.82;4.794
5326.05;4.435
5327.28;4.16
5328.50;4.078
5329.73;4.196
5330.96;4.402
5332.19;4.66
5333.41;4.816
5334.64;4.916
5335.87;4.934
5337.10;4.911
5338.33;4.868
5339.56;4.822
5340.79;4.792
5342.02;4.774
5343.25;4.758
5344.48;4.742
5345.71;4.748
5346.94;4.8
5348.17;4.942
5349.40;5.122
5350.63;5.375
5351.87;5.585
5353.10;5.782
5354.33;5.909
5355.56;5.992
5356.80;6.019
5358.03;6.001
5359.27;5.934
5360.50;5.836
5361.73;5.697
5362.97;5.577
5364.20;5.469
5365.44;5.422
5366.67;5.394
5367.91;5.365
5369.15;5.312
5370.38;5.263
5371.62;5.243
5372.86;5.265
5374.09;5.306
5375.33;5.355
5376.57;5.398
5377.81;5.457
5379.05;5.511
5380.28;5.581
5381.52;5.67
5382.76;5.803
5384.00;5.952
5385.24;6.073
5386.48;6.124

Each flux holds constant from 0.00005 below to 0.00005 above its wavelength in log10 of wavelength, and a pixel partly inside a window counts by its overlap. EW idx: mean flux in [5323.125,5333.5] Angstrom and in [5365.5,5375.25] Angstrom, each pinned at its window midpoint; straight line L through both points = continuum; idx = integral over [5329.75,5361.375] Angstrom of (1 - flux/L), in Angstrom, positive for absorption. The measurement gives -2.1 Angstrom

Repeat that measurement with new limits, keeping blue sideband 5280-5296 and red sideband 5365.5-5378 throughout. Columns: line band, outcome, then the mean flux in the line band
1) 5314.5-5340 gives 0.7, 5.02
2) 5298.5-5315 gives -0.1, 5.12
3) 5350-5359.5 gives -1.0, 5.81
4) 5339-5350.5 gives 0.8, 4.86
